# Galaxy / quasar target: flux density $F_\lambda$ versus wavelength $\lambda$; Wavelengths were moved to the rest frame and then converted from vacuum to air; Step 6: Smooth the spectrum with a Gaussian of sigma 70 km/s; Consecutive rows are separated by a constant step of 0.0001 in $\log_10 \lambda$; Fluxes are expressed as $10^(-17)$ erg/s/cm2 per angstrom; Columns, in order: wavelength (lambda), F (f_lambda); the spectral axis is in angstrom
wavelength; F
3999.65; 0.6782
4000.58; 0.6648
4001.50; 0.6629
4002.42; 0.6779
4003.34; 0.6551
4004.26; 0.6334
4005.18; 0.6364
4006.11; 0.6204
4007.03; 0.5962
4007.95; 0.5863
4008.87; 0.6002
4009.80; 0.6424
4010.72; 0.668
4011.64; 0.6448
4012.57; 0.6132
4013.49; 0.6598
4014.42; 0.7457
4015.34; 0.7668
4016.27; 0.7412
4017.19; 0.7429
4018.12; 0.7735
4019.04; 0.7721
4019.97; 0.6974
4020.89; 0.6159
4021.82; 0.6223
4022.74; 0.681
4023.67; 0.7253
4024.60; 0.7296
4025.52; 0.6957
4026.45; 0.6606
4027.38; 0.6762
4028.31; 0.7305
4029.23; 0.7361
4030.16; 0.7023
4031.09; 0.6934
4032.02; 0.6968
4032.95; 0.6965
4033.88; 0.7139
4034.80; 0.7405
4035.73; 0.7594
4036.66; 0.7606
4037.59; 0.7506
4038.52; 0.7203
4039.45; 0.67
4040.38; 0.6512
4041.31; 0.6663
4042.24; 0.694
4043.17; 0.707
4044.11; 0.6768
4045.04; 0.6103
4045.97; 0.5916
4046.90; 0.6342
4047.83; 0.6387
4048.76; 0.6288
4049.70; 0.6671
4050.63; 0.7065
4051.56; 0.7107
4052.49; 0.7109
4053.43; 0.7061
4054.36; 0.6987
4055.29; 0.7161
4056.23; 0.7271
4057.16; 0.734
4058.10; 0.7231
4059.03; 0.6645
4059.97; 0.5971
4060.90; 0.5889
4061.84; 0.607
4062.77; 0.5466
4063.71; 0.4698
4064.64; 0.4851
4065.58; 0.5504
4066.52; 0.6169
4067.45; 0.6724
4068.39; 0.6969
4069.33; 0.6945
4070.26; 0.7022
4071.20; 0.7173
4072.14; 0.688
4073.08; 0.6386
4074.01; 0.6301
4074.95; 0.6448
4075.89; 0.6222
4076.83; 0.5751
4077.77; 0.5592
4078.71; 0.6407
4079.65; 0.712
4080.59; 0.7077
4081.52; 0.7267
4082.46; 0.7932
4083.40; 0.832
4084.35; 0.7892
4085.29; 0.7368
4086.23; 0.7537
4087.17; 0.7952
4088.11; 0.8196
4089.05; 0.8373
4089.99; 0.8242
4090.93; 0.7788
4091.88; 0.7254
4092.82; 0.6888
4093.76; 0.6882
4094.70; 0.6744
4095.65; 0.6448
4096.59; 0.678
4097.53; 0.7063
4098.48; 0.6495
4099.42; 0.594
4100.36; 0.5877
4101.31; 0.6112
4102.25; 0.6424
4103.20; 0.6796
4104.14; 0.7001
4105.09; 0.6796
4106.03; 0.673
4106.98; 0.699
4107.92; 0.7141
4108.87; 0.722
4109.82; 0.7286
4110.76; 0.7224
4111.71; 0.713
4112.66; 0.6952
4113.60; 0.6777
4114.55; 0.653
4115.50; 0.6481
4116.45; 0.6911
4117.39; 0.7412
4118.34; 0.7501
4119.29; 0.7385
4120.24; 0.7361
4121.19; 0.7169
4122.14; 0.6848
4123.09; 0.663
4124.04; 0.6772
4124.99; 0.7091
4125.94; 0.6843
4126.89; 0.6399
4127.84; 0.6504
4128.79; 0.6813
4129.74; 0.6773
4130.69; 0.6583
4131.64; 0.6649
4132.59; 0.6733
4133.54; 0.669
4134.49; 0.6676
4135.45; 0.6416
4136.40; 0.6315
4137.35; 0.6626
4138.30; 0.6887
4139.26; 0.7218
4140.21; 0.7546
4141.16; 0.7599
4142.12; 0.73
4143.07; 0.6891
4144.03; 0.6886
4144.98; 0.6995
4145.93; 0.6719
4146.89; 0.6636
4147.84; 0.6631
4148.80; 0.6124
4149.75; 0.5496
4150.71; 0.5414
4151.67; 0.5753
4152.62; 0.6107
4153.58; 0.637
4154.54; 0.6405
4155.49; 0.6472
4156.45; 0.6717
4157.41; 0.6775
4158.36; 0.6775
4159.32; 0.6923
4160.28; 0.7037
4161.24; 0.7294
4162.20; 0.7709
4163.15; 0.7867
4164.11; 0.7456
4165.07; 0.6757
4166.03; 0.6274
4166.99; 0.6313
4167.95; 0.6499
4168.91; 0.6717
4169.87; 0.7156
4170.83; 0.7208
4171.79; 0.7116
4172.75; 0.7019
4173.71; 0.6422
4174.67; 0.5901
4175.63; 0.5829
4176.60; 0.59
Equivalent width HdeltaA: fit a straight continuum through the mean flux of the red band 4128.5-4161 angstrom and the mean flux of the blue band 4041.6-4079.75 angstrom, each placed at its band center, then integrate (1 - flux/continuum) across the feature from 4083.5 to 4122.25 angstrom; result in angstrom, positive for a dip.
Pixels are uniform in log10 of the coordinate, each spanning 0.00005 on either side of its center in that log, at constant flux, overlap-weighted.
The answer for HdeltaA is -3.1 angstrom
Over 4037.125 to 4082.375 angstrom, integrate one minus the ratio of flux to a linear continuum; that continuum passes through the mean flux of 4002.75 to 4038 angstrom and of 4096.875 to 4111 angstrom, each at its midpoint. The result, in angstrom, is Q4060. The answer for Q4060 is 1.6 angstrom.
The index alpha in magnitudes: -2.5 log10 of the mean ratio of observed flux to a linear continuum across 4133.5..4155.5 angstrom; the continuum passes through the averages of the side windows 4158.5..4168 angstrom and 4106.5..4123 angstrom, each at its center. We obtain 0.07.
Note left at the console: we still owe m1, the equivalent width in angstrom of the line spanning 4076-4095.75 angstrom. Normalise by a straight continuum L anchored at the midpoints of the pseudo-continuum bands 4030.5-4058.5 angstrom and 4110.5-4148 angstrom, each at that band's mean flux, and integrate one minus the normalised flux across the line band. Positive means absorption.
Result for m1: -1.1 angstrom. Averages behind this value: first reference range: 0.693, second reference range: 0.689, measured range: 0.728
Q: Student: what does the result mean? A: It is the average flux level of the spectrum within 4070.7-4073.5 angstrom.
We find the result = 0.68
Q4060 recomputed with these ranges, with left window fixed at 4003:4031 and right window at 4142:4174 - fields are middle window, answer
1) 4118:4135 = -0.3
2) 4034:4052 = -0.2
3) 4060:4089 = 0.3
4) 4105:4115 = -0.4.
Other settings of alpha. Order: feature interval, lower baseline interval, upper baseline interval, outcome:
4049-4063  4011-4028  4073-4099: 0.047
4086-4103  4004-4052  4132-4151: -0.045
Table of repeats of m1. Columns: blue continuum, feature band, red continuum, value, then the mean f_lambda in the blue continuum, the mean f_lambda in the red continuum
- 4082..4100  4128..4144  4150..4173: 0.3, 0.736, 0.674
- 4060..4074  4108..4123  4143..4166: -1.4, 0.62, 0.666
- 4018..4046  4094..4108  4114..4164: 0.5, 0.698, 0.679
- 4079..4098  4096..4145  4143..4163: 1.2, 0.745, 0.659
